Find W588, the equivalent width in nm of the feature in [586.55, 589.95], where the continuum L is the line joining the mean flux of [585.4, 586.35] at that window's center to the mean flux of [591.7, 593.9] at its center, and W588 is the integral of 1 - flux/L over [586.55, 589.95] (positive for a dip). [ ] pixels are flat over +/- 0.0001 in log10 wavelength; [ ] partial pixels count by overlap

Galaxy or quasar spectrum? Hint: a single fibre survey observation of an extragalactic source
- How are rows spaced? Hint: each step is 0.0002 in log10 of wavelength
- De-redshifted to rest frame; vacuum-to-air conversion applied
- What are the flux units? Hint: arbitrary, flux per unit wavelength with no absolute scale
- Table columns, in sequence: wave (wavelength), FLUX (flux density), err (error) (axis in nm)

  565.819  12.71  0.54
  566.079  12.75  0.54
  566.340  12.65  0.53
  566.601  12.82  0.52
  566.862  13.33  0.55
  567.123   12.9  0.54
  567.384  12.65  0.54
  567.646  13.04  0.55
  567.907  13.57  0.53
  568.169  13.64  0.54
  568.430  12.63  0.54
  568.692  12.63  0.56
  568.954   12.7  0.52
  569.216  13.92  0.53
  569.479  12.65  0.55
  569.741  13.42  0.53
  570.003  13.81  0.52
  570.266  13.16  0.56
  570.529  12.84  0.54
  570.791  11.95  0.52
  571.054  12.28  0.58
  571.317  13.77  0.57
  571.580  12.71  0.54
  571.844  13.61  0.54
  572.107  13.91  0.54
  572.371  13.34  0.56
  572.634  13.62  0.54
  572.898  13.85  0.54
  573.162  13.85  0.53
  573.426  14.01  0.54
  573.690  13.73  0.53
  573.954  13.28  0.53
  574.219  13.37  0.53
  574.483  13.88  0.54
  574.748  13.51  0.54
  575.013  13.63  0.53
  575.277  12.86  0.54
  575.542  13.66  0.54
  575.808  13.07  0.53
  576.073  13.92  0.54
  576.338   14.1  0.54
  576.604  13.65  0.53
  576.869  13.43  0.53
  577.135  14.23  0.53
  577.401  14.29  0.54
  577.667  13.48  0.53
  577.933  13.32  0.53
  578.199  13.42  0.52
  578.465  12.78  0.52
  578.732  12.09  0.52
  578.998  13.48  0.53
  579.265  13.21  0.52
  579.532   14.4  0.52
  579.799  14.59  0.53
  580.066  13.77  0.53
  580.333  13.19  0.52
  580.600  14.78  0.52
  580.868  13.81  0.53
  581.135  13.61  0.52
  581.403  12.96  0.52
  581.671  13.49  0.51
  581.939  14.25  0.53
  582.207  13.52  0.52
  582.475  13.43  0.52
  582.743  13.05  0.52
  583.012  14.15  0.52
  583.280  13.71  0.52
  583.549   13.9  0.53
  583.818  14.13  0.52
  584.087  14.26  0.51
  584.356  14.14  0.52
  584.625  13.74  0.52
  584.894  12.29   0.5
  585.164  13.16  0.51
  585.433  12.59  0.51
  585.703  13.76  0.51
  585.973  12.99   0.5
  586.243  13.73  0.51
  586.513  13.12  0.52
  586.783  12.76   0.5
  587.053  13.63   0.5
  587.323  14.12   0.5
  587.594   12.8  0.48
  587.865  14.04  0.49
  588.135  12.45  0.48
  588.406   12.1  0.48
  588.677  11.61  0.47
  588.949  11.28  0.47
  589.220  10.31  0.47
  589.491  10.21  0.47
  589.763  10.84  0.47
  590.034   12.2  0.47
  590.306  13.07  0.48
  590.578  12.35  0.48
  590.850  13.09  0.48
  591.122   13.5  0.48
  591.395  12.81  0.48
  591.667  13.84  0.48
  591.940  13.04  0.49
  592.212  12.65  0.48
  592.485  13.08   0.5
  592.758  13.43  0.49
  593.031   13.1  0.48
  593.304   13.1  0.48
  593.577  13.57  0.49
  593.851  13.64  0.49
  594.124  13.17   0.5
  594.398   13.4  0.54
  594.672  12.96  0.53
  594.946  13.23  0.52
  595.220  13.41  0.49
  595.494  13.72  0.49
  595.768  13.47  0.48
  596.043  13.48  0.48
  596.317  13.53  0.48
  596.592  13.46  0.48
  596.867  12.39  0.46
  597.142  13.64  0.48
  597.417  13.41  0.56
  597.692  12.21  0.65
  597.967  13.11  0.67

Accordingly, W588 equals 0.28 nm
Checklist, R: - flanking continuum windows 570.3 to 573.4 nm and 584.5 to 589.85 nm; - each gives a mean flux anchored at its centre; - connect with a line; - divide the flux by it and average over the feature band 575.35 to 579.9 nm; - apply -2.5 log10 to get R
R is -0.05 mag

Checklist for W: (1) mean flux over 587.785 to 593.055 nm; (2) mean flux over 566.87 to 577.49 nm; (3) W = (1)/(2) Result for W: 0.93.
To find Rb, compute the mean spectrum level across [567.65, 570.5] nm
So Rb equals 13.2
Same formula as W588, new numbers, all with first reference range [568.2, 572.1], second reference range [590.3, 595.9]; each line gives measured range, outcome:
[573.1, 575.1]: -0.087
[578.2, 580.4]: -0.054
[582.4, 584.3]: -0.098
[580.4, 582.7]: -0.096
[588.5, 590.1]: 0.260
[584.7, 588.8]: 0.047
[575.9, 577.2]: -0.072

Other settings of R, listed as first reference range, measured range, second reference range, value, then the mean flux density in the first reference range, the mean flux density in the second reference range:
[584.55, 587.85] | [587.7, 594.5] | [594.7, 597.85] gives 0.052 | 13.2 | 13.3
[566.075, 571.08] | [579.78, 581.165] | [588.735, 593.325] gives -0.101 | 13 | 12.4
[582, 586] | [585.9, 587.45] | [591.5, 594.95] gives 0.004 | 13.5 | 13.2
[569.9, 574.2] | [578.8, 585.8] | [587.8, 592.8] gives -0.070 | 13.4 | 12.4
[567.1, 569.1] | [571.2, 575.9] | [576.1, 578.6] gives -0.013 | 13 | 13.6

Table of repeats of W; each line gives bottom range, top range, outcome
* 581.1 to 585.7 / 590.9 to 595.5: 0.98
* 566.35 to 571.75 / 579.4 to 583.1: 1.06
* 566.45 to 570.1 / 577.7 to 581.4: 1.03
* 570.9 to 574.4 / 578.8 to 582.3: 1.02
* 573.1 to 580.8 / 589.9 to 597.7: 0.97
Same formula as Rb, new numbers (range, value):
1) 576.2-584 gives 13.7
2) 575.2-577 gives 13.5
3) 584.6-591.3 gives 12.6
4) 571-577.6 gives 13.6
